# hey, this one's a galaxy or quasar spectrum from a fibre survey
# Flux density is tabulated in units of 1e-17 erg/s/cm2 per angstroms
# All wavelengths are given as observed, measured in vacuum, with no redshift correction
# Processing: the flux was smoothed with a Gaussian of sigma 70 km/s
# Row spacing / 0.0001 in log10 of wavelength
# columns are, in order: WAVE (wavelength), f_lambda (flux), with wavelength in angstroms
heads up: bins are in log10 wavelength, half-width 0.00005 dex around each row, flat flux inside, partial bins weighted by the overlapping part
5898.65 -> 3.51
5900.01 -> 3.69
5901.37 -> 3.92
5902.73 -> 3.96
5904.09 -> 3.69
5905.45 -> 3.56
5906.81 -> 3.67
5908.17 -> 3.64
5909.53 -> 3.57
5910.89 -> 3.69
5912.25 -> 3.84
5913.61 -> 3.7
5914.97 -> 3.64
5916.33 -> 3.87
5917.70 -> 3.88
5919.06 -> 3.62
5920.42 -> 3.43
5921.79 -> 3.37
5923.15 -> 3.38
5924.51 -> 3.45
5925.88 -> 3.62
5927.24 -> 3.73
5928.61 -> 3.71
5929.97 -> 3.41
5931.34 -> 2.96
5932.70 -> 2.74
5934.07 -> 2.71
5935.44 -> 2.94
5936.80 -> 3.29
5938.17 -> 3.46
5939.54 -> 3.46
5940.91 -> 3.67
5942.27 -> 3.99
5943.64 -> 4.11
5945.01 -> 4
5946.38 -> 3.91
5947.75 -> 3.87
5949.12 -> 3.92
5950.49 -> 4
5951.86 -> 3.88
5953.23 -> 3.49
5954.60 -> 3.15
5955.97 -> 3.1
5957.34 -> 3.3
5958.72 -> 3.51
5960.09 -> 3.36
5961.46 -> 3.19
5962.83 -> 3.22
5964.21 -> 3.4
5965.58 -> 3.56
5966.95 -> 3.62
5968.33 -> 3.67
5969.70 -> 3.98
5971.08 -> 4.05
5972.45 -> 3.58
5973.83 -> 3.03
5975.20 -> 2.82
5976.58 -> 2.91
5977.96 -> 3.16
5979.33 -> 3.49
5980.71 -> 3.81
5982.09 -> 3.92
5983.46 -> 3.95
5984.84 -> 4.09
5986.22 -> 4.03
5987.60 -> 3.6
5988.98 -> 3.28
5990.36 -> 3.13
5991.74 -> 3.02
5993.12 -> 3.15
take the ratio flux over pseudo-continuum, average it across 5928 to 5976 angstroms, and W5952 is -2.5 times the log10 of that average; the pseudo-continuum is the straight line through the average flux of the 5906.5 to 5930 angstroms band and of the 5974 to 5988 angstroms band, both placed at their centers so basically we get 0.03 mag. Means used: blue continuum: 3.63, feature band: 3.49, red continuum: 3.56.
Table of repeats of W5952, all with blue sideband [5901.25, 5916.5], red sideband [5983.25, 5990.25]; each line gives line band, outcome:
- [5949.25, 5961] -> 0.07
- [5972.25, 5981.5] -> 0.15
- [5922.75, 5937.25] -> 0.14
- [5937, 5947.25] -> -0.02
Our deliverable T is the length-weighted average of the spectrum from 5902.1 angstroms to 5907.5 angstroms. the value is 3.72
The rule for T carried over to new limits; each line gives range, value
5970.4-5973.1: 3.82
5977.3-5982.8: 3.6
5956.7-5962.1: 3.34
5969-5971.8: 4.01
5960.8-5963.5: 3.21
